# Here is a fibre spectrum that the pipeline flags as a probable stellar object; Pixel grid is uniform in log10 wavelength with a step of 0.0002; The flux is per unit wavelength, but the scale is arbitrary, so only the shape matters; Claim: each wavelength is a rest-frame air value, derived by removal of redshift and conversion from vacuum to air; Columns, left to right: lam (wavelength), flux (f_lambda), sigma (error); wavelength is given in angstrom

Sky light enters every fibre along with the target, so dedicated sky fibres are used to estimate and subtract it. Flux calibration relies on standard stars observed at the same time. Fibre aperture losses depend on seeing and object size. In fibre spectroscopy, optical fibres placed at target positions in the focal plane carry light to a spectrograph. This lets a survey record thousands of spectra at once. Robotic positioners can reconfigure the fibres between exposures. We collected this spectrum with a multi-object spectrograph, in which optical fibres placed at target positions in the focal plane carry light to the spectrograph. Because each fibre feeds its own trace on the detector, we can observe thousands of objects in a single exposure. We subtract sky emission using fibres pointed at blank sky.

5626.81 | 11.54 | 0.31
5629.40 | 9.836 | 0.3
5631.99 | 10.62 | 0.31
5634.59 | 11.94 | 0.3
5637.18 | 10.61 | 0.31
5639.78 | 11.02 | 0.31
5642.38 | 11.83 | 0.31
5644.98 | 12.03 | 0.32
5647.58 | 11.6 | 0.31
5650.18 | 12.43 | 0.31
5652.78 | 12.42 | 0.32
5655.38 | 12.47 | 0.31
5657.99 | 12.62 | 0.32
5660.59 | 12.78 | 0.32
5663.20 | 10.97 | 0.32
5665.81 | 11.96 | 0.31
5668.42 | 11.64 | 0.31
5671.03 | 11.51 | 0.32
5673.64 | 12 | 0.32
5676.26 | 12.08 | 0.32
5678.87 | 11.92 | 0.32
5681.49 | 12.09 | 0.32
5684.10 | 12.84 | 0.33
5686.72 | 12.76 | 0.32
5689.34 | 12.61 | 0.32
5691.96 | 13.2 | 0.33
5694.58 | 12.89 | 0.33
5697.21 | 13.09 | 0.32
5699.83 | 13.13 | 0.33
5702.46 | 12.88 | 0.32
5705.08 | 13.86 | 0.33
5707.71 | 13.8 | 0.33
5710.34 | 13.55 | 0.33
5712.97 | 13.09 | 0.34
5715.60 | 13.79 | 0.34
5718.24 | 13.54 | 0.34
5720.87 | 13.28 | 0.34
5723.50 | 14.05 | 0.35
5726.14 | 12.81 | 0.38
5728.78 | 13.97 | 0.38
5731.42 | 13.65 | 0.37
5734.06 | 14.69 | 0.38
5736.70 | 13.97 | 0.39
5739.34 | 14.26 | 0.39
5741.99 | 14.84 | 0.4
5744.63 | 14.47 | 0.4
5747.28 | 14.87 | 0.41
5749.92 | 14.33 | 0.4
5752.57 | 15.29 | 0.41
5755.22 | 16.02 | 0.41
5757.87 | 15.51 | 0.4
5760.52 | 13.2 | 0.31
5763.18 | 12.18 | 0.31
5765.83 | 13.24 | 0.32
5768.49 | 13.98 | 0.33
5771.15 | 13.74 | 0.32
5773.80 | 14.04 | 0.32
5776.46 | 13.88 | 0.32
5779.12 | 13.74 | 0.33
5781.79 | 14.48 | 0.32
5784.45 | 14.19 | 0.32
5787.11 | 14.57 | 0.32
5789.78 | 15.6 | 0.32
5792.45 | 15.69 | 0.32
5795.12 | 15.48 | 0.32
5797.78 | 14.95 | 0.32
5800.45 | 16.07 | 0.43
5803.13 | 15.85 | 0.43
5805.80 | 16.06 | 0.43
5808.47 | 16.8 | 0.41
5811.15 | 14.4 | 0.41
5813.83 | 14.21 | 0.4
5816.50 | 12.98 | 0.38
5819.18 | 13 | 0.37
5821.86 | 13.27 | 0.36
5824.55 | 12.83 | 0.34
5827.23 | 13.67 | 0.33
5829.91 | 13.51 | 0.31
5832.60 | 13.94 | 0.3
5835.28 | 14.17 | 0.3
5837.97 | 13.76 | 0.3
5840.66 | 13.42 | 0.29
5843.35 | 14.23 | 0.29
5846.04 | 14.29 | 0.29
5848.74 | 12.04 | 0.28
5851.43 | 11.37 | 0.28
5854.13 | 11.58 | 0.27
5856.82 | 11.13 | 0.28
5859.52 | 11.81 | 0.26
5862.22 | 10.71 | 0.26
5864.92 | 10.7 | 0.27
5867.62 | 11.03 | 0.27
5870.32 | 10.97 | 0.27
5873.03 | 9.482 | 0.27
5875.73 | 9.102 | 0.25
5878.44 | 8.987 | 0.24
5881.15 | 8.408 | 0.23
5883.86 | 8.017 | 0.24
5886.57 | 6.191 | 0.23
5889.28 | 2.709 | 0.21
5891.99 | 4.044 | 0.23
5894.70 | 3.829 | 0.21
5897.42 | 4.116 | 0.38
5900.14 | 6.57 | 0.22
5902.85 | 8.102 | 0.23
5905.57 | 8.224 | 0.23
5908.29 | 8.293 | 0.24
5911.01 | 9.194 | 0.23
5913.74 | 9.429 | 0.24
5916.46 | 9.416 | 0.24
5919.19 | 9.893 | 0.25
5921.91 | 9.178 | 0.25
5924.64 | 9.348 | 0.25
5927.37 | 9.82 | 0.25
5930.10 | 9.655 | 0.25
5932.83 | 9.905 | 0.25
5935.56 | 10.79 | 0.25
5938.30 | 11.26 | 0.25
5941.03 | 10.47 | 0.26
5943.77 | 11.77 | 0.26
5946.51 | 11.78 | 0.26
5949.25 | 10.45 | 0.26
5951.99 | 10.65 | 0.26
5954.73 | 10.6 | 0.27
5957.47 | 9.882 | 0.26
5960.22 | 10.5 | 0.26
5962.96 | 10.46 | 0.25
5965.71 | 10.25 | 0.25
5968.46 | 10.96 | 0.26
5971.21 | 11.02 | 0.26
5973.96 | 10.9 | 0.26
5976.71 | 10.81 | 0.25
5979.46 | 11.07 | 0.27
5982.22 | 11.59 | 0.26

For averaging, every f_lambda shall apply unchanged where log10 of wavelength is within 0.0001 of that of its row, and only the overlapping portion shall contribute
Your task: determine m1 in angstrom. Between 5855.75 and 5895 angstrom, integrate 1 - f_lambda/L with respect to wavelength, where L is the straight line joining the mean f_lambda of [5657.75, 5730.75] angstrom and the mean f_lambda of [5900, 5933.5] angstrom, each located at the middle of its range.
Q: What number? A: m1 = 5.0 angstrom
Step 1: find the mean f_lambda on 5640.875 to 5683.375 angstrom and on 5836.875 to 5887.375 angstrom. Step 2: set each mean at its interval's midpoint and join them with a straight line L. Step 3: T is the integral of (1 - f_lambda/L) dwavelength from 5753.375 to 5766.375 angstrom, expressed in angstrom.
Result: -3.0 angstrom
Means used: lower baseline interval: 12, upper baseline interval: 10.9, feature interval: 14.1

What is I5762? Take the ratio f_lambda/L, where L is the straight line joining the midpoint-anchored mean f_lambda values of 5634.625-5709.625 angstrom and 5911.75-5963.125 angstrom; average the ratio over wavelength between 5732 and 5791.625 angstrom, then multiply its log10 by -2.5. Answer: -0.226 mag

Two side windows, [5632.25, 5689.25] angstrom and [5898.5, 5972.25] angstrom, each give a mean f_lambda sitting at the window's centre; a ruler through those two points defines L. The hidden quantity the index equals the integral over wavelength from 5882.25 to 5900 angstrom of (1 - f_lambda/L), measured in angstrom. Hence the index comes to 9.1 angstrom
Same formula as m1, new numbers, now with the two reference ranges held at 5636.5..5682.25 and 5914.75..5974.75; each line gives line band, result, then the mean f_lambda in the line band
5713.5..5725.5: -2.07 angstrom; 13.6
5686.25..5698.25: -1.21 angstrom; 12.9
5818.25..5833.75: -3.30 angstrom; 13.4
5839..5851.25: -2.66 angstrom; 13.3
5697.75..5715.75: -2.71 angstrom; 13.4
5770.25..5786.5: -3.99 angstrom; 14.1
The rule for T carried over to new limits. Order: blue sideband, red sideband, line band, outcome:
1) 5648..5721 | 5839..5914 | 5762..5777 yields -3.19 angstrom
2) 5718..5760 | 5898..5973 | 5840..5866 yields -0.76 angstrom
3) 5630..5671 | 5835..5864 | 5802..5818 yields -3.45 angstrom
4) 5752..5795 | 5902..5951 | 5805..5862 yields -3.45 angstrom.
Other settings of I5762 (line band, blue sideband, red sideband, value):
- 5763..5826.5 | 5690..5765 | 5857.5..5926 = -0.240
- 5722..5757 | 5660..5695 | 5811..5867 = -0.159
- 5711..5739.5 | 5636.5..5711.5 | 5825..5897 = -0.159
